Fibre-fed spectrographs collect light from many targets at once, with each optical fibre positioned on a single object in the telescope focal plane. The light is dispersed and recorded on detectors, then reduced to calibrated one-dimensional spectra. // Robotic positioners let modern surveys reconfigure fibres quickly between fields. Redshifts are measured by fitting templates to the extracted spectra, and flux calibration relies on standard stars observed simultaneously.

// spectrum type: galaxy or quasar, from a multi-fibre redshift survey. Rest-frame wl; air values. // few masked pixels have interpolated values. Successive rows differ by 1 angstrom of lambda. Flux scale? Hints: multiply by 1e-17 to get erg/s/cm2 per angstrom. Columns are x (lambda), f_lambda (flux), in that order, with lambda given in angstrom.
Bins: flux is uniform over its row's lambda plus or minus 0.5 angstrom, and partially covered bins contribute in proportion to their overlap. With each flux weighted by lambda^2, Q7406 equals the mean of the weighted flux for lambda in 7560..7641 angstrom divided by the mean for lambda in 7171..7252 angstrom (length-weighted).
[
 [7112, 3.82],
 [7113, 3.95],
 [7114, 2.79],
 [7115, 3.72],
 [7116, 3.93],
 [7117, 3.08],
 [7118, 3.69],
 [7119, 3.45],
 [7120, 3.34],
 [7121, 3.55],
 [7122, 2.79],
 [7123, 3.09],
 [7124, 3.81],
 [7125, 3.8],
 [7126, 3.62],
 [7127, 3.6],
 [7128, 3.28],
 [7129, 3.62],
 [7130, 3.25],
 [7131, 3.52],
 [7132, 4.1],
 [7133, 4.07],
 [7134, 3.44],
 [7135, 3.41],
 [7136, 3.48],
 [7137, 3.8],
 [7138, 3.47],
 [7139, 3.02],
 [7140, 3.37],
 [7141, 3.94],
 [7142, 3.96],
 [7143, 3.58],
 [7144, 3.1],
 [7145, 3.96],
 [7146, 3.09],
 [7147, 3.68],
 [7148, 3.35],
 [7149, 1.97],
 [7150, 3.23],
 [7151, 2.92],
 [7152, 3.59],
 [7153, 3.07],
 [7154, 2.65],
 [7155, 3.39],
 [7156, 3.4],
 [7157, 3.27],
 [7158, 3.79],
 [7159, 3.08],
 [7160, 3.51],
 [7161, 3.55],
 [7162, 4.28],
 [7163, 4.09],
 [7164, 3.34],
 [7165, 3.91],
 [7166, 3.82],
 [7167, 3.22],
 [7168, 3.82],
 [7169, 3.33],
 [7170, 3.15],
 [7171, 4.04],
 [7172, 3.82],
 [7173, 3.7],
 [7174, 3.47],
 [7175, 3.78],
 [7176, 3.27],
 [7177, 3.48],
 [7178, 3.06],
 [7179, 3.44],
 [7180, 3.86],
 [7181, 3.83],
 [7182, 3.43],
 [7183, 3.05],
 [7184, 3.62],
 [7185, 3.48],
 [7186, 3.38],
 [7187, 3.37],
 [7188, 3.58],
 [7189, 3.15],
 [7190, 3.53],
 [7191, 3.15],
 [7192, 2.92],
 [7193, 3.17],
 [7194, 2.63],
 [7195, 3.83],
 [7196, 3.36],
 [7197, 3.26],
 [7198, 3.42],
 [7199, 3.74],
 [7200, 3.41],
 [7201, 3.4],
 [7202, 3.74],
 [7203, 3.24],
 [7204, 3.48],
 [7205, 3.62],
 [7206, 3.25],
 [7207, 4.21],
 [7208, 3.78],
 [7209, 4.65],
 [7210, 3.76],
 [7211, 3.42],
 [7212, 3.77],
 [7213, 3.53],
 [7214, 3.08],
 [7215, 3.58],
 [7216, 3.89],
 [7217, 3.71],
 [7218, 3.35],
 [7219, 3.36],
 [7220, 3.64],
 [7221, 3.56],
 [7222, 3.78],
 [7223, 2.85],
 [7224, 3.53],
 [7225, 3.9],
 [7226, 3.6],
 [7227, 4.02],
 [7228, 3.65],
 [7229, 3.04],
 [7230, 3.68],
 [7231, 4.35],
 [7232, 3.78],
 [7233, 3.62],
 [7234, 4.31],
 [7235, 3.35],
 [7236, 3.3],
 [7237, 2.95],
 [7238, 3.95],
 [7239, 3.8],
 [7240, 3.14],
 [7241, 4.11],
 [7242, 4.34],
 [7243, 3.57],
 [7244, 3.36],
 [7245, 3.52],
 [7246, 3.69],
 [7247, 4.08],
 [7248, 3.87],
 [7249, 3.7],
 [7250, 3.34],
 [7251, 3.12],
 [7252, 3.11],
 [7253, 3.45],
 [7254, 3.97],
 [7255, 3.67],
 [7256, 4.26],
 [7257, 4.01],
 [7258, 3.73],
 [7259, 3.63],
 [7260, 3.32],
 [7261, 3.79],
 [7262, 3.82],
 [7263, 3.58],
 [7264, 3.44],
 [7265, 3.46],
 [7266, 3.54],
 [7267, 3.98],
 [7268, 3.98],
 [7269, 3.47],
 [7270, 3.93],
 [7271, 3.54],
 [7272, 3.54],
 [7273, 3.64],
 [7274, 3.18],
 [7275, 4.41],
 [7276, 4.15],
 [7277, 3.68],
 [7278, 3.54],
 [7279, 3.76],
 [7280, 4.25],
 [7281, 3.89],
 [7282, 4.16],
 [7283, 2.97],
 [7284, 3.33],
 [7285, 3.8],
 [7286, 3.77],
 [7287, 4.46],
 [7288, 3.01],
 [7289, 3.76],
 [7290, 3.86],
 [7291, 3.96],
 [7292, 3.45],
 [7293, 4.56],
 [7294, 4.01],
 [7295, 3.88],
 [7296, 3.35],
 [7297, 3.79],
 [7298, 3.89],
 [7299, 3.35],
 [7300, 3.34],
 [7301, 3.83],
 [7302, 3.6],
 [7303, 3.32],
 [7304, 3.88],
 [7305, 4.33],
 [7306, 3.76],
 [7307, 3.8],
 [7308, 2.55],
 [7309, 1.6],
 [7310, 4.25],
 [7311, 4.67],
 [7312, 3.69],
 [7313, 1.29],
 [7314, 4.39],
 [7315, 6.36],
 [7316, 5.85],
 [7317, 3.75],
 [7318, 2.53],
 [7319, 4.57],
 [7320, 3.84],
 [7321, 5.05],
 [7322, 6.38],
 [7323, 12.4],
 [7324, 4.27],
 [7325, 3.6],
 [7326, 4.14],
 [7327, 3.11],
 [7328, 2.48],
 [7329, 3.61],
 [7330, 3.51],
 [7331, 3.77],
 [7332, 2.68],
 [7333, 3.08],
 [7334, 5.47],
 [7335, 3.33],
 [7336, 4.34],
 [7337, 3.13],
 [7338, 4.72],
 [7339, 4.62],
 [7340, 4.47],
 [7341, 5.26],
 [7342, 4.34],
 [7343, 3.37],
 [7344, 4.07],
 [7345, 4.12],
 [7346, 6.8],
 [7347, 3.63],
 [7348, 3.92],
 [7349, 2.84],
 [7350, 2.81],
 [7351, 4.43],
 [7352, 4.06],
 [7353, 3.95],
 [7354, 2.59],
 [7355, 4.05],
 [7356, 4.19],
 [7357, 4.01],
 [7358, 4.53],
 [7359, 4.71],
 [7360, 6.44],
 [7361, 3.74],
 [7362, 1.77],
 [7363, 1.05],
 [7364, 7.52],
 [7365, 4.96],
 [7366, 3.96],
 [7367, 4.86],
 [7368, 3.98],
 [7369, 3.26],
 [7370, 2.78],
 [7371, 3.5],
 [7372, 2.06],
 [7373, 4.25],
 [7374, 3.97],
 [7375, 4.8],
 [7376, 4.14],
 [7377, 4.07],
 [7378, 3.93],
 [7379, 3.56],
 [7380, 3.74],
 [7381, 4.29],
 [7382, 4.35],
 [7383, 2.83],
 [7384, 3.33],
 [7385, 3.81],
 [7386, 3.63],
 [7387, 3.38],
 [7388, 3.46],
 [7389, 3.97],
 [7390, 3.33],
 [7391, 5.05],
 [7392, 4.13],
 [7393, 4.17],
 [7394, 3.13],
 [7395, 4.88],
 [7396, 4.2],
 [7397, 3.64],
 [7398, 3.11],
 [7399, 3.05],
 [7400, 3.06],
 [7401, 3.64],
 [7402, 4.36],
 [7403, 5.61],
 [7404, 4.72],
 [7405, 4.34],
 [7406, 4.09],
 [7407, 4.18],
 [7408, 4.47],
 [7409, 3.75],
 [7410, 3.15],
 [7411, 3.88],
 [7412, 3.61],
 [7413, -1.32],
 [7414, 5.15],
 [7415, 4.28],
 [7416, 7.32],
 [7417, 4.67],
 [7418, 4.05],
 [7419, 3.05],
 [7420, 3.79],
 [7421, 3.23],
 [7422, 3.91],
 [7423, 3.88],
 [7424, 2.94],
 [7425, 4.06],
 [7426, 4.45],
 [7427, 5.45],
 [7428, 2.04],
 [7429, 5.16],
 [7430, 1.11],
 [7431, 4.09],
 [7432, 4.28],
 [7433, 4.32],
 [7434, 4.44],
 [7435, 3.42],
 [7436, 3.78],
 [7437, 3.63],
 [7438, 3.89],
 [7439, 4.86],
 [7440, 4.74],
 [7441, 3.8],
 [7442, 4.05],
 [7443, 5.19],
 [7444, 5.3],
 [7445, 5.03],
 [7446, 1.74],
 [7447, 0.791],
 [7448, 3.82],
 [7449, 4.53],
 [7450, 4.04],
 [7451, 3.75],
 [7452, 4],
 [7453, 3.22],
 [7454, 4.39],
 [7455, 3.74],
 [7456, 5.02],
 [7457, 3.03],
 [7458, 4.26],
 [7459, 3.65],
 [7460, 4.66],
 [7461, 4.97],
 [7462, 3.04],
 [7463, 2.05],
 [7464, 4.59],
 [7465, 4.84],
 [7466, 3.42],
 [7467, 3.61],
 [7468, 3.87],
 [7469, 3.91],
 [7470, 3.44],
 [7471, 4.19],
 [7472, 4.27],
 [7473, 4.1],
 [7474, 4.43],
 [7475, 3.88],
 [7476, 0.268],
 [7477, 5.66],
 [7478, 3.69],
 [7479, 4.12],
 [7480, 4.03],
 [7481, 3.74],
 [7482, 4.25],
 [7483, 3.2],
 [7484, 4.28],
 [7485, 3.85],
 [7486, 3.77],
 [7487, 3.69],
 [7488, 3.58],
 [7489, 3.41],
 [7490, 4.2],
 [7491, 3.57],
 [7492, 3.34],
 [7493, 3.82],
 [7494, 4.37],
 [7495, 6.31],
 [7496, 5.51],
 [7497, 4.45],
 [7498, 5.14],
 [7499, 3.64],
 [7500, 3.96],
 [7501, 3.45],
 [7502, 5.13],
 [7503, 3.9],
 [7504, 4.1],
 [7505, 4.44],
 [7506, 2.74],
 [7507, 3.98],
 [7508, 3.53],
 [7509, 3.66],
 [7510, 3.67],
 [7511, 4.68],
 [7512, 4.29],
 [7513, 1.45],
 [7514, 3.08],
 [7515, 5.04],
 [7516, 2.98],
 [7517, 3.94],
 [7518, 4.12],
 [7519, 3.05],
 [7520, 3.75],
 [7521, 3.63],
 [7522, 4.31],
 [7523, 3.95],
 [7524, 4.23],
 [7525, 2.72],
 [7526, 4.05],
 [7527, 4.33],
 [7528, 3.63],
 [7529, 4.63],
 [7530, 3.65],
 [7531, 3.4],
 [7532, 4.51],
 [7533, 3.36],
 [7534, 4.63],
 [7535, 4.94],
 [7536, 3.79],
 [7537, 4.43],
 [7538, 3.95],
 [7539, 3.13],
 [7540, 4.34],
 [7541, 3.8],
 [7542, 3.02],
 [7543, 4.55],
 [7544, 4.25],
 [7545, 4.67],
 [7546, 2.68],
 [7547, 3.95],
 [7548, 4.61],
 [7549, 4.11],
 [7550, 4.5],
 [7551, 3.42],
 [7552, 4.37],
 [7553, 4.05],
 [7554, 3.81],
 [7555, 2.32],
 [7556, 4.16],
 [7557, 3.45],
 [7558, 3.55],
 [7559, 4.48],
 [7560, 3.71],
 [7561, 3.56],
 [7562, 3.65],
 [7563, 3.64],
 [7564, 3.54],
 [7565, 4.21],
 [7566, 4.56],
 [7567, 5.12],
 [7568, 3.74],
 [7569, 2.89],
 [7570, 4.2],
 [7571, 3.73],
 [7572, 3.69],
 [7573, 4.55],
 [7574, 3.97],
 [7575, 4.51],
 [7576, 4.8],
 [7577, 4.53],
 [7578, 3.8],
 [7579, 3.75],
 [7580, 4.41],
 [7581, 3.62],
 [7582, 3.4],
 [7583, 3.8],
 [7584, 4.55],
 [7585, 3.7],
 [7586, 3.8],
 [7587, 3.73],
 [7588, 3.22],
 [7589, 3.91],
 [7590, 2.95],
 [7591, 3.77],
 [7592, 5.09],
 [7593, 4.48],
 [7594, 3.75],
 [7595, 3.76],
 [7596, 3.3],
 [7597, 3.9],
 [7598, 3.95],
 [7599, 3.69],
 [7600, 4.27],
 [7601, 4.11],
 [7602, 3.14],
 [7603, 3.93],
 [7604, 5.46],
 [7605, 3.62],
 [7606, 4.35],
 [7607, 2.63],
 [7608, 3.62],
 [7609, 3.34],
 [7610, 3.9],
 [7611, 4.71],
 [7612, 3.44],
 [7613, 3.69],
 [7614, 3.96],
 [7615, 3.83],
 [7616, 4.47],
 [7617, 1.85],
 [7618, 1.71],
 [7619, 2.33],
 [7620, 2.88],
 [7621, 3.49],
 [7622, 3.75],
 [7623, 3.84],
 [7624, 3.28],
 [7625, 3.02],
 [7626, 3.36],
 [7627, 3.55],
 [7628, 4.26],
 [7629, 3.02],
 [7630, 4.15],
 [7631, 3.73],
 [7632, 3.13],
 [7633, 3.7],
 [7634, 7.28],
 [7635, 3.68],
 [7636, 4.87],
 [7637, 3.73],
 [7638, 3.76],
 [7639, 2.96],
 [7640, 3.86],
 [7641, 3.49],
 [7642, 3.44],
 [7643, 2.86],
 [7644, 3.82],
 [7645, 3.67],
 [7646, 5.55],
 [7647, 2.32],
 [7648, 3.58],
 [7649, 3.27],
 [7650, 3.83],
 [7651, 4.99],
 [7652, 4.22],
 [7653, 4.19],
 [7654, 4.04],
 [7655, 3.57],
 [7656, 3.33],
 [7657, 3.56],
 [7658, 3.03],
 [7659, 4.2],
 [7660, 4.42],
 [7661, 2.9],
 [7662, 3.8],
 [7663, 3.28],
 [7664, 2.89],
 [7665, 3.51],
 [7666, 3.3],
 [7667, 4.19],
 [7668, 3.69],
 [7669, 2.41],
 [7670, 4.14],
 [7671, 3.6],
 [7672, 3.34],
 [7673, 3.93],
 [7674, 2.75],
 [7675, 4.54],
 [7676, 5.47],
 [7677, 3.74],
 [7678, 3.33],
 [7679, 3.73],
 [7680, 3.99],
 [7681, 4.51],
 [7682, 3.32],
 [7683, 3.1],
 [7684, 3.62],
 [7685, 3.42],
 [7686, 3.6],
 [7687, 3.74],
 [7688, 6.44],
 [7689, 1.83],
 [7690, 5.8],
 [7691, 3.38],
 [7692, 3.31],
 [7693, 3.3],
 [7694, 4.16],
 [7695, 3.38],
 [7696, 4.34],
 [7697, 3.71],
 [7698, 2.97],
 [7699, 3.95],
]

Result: 1.19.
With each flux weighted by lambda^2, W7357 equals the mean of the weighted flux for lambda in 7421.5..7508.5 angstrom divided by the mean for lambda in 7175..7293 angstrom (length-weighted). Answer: 1.2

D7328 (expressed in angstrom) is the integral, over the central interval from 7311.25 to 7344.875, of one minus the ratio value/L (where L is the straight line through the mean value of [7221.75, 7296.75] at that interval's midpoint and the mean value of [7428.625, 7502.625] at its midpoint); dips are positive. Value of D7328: -4.49 angstrom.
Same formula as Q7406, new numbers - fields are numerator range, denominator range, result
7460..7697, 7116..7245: 1.21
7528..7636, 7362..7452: 1.04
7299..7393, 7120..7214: 1.21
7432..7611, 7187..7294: 1.16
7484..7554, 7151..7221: 1.24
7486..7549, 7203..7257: 1.17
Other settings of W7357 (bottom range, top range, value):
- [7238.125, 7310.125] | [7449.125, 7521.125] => 1.12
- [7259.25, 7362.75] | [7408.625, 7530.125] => 1.03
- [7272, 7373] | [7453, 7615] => 1.04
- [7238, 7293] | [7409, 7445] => 1.11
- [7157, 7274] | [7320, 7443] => 1.17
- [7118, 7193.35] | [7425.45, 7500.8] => 1.24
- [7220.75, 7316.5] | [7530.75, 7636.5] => 1.13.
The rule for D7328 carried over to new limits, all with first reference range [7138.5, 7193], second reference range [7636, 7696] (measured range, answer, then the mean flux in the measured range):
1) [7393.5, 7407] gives -1.6 angstrom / 3.99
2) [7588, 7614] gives -1.2 angstrom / 3.86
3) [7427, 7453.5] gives -1.8 angstrom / 3.84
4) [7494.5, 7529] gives -3.2 angstrom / 3.98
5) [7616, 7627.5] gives 2.0 angstrom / 3.07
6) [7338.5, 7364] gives -3.7 angstrom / 4.06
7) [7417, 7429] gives -0.8 angstrom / 3.81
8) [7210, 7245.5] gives -1.4 angstrom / 3.61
